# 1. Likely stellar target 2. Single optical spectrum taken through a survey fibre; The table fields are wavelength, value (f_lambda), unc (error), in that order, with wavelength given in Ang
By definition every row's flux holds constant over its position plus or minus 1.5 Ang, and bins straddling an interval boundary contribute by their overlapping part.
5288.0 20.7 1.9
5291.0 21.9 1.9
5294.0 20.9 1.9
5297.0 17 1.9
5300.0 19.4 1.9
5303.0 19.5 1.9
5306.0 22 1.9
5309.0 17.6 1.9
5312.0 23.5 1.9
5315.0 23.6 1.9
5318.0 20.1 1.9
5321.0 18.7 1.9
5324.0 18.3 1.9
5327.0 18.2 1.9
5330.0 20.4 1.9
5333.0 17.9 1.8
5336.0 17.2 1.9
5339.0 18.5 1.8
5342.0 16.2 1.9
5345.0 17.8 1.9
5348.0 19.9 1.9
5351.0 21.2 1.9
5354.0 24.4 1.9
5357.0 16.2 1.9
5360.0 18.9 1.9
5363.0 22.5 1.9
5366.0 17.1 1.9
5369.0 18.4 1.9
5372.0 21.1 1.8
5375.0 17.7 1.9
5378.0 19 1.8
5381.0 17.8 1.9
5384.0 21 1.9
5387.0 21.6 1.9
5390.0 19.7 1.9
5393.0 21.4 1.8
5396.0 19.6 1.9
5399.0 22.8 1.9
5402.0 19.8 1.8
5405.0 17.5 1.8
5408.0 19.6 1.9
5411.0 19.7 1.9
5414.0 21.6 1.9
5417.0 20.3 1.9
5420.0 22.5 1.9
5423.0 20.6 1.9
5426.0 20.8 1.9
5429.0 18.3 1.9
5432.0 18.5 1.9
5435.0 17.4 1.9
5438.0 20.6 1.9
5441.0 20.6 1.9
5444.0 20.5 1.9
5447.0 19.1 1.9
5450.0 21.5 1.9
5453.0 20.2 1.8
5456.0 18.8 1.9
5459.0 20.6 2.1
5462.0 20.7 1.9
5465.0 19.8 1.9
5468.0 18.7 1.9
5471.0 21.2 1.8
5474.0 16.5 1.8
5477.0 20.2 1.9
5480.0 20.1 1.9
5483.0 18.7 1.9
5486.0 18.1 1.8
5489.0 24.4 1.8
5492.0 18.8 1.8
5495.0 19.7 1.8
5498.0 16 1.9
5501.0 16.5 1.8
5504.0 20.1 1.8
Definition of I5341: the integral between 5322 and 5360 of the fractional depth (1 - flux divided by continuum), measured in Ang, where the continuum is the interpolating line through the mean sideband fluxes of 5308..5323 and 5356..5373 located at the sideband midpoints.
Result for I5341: 1.9 Ang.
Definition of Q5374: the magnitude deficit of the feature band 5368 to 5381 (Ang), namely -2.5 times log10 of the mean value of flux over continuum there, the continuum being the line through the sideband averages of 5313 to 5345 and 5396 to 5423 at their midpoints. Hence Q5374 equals 0.05 mag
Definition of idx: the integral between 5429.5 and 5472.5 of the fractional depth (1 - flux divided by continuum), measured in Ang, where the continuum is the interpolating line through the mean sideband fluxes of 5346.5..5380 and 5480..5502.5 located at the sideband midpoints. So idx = -1.5 Ang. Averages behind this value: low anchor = 19.6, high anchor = 19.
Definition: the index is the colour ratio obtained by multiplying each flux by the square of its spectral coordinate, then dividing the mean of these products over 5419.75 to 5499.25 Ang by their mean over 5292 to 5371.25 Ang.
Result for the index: 1.06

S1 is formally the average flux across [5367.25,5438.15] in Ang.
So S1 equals 19.9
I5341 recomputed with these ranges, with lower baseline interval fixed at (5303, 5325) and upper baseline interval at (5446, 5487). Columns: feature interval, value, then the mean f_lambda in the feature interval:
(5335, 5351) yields 1.6 Ang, 18.2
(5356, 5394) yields 1.4 Ang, 19.4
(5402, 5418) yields 0.2 Ang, 19.7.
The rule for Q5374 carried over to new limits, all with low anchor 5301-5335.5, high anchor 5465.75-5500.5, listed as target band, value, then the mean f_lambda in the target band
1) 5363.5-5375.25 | 0.04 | 19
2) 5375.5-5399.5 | -0.03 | 20.2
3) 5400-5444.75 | -0.02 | 19.9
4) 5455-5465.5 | -0.04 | 20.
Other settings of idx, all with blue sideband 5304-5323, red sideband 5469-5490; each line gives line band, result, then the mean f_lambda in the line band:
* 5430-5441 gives 0.5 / 19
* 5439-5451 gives -0.3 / 20.4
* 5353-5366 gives 0.4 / 20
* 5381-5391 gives 0.0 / 20.4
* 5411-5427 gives -0.7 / 21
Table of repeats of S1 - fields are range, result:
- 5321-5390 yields 19.2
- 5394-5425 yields 20.4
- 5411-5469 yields 20.1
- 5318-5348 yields 18.3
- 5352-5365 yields 20.4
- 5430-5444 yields 19.4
